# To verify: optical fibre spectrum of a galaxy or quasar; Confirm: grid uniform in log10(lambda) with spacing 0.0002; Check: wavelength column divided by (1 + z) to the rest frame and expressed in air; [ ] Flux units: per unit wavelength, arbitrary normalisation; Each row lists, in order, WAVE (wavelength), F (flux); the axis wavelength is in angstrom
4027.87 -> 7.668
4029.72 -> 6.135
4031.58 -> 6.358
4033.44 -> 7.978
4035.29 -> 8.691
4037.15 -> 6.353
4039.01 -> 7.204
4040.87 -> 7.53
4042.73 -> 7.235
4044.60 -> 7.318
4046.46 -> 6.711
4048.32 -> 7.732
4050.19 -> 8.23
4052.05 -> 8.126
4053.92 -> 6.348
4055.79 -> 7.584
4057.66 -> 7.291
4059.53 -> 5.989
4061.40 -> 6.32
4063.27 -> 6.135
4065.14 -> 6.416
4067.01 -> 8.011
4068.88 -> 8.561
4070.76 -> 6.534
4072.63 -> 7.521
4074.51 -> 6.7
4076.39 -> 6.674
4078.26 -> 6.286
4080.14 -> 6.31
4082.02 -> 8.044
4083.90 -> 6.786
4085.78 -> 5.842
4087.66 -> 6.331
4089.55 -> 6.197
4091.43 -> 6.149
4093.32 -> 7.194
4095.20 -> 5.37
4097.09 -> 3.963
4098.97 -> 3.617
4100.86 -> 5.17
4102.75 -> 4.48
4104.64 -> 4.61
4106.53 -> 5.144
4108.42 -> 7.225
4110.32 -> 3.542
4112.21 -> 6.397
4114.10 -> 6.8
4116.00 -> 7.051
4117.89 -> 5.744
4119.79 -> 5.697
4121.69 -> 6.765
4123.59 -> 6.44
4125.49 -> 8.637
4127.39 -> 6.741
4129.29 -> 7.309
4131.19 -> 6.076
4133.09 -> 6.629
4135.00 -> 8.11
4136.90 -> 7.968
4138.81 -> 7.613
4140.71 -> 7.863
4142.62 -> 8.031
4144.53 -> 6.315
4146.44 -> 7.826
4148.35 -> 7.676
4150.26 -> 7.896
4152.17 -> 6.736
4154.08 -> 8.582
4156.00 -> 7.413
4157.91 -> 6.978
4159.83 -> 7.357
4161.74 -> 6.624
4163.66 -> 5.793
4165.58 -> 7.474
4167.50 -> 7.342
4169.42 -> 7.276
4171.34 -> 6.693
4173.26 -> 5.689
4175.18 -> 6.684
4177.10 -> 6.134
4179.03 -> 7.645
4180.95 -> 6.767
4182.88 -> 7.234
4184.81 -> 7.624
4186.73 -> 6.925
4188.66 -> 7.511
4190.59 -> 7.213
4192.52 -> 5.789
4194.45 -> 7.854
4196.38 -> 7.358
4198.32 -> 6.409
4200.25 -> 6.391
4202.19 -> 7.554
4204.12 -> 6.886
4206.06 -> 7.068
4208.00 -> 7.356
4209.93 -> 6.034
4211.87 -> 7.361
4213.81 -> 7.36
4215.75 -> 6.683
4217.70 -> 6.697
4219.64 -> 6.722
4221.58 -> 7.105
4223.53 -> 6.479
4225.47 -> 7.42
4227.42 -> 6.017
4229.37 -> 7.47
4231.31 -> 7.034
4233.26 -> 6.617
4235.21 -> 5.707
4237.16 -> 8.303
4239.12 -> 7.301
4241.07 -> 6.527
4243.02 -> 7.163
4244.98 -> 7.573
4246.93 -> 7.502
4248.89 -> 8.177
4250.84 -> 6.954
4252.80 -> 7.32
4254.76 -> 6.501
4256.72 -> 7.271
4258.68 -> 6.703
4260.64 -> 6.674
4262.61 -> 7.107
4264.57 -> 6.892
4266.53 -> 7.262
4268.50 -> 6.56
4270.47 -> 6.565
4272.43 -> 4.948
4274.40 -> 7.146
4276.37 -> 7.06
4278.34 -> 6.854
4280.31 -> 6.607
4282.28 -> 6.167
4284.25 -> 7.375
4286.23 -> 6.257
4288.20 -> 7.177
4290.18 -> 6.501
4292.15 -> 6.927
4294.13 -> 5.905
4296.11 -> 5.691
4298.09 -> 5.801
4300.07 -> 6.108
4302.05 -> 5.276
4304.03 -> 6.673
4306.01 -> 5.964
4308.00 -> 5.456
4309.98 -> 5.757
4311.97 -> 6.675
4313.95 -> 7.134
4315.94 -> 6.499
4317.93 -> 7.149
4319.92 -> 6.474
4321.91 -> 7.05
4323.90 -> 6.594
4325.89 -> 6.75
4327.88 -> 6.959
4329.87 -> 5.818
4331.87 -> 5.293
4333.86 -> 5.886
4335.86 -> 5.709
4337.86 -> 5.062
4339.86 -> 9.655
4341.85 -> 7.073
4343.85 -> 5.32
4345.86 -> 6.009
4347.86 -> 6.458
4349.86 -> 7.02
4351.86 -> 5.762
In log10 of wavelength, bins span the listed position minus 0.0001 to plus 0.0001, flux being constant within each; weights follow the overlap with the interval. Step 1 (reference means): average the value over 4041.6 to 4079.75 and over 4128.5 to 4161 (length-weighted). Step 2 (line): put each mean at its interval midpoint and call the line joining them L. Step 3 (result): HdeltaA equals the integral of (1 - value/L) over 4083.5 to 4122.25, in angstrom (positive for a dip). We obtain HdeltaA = 8.3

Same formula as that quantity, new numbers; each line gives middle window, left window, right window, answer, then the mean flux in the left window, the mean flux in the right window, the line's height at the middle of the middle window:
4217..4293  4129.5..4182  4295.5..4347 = -2.77 angstrom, 7.16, 6.31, 6.65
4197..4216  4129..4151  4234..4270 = 0.78 angstrom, 7.44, 7.07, 7.22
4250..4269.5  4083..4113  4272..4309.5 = -2.32 angstrom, 5.49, 6.32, 6.19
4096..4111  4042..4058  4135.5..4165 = 5.37 angstrom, 7.4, 7.39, 7.39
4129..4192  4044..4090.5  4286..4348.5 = -4.12 angstrom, 6.96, 6.35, 6.73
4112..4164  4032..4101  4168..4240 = -2.09 angstrom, 6.78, 6.93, 6.86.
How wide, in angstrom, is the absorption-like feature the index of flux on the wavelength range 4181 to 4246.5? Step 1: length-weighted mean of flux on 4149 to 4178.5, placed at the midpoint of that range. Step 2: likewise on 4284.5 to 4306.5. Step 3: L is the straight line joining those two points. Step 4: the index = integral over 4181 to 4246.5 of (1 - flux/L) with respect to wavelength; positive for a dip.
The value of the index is -2.76 angstrom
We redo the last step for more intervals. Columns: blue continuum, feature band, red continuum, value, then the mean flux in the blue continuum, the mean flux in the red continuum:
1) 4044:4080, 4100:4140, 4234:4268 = 3.8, 7.06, 7.1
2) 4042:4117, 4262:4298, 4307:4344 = -0.7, 6.44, 6.46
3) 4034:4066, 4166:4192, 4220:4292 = 0.1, 7.14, 6.9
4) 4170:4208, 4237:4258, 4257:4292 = -1.5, 6.93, 6.71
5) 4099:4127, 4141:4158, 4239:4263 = -3.5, 5.92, 7.13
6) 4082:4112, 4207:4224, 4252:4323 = -2.0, 5.55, 6.54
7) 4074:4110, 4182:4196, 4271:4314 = -2.5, 5.85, 6.32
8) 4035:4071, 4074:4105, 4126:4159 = 6.0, 7.2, 7.41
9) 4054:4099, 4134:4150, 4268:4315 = -2.9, 6.55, 6.36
